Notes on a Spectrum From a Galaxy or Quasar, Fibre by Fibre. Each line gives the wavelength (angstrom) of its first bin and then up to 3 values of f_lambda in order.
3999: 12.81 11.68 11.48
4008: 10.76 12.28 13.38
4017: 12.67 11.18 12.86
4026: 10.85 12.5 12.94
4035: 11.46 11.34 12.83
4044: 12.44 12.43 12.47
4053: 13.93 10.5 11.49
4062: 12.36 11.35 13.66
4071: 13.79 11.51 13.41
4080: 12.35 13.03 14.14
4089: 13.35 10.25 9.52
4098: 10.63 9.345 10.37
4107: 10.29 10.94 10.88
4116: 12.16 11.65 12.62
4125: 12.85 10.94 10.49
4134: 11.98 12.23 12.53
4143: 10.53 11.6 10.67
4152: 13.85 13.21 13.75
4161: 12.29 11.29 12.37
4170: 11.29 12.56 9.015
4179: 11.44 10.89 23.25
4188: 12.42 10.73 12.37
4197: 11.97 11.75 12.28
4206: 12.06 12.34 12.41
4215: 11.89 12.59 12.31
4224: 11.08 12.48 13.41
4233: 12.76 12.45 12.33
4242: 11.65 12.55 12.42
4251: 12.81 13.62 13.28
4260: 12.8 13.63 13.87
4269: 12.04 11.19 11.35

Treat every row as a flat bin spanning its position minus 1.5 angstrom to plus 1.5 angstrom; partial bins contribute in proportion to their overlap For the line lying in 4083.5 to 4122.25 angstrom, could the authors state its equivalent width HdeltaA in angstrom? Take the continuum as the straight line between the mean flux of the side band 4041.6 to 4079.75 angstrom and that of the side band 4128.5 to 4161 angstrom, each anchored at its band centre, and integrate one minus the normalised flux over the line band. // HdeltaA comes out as 3.2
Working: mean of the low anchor 12.5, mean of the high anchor 12.1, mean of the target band 11.2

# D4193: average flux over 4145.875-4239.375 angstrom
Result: 12.4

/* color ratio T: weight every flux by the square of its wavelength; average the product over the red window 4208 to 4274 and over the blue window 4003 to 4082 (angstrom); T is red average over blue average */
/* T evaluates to 1.13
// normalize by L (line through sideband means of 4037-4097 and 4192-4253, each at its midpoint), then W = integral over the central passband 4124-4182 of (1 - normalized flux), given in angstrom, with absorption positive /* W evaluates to 2.3 angstrom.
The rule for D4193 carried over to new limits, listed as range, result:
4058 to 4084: 12.6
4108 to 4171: 11.9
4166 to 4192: 12.7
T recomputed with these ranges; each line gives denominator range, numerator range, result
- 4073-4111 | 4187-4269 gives 1.16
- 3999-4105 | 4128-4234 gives 1.09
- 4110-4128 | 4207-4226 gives 1.07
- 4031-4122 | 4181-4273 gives 1.15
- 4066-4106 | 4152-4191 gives 1.12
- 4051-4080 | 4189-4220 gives 1.04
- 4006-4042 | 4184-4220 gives 1.16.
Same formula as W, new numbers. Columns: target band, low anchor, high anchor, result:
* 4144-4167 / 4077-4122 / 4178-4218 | -0.3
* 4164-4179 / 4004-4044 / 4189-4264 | 1.2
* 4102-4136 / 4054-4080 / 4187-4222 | 2.4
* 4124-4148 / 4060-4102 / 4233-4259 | 1.3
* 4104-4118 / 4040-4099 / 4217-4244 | 1.5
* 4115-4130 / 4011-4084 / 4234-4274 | 0.6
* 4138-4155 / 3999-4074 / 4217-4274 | 0.6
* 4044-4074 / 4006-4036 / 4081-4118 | -1.8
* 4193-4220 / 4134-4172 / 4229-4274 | 0.6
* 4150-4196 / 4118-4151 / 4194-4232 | -2.8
